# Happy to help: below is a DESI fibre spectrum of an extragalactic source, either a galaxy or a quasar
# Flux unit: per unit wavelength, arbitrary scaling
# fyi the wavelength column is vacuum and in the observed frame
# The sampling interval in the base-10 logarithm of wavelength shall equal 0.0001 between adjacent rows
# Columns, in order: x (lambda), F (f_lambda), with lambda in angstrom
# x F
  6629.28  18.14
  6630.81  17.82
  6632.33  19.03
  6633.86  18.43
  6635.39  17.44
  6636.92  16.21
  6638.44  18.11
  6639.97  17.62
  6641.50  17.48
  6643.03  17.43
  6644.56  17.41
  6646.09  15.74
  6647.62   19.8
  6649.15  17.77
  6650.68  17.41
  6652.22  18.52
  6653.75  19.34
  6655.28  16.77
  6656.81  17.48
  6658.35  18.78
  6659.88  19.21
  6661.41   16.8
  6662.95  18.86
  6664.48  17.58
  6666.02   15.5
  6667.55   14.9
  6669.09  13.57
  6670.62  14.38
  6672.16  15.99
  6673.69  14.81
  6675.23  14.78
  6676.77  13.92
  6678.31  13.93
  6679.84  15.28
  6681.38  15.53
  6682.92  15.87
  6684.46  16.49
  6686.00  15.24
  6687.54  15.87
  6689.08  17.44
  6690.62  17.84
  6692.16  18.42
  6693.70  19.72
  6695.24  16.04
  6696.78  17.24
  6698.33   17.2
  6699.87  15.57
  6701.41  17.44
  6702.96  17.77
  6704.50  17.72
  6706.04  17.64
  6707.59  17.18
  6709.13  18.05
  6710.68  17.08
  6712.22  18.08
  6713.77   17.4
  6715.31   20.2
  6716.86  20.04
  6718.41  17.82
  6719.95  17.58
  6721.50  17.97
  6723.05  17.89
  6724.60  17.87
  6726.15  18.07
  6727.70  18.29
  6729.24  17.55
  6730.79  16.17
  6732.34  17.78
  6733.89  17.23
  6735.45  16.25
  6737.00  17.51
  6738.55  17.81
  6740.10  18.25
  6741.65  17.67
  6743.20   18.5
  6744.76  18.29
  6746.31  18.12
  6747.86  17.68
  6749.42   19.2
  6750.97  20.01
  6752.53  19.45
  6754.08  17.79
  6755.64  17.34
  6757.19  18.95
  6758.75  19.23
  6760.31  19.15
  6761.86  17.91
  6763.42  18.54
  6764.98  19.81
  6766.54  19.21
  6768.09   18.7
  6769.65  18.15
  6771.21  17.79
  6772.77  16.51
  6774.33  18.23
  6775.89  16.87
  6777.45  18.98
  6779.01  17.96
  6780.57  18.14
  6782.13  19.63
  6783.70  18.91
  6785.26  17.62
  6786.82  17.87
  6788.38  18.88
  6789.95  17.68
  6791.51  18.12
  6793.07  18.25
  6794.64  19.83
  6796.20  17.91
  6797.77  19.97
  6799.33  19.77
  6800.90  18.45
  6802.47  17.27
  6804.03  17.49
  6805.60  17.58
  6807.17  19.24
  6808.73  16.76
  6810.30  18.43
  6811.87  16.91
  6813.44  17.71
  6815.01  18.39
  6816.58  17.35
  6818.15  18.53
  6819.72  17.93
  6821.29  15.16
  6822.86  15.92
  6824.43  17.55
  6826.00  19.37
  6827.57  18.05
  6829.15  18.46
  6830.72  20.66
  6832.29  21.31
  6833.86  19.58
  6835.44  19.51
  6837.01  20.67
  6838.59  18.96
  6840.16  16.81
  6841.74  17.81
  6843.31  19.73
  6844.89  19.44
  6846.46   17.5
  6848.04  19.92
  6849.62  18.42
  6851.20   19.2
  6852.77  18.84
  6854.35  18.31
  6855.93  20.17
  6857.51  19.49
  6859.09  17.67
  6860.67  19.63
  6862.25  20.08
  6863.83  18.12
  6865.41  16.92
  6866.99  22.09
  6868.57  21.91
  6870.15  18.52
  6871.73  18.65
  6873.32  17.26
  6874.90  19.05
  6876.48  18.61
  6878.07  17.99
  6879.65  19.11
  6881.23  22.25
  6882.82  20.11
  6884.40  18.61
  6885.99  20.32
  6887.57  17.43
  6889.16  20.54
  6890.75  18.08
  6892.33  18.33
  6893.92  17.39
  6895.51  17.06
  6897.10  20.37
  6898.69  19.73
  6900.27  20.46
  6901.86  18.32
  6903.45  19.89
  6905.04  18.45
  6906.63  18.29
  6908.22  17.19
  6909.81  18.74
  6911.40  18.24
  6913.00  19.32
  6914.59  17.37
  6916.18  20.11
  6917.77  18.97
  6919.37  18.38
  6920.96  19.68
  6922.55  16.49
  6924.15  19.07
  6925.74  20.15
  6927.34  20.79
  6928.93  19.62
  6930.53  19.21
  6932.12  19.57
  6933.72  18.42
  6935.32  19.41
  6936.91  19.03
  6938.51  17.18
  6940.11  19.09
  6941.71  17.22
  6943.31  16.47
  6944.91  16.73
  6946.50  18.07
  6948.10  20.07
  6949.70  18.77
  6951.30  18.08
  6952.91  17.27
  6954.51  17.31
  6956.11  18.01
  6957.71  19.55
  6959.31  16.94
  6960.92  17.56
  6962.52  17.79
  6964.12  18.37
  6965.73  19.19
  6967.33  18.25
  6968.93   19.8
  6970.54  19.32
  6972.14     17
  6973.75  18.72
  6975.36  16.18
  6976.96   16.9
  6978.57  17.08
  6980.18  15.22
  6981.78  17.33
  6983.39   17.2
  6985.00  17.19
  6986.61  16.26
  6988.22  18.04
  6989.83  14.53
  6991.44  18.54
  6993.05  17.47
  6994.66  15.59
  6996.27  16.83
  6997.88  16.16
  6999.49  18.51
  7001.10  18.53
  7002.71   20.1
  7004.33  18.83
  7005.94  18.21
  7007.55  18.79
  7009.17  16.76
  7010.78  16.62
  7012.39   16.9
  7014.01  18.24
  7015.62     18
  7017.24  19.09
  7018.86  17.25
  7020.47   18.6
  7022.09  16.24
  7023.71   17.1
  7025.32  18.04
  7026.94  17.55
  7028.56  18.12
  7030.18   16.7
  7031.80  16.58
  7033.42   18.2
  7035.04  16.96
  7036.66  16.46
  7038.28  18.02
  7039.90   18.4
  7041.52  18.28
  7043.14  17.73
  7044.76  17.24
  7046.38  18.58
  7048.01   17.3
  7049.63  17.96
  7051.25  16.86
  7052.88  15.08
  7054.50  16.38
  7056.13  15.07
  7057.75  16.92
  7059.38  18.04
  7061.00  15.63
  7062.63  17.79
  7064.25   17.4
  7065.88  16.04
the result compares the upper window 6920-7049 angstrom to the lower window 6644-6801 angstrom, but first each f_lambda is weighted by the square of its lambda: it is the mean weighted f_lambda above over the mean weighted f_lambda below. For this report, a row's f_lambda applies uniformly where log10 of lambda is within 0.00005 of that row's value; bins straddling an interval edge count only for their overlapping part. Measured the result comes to 1.09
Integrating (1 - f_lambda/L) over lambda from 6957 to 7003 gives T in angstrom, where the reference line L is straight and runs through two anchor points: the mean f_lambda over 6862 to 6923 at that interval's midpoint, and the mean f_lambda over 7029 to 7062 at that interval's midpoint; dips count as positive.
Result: 0.9 angstrom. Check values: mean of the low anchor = 18.9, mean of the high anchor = 17.1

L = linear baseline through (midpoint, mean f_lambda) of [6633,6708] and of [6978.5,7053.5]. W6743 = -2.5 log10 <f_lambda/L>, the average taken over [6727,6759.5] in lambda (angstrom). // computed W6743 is -0.06 mag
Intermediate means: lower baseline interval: 16.9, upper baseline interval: 17.4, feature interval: 18.1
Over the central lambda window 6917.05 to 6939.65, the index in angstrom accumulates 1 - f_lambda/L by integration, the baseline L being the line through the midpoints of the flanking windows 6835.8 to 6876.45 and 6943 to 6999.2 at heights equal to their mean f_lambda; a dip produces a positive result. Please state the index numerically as -1.1 angstrom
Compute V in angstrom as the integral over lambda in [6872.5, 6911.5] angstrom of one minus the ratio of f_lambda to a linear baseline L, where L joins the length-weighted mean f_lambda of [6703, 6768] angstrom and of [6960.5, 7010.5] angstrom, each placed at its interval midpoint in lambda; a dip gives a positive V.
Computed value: -2.34 angstrom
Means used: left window 18.2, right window 17.6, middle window 18.9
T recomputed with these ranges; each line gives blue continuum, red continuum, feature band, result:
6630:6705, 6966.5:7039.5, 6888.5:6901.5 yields -1.22 angstrom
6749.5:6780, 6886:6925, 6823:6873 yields -1.28 angstrom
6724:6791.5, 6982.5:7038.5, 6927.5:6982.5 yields -1.48 angstrom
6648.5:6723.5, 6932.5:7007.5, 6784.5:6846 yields -3.55 angstrom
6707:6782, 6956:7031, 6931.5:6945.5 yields -0.30 angstrom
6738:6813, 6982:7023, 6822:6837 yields -0.70 angstrom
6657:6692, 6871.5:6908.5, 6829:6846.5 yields -1.03 angstrom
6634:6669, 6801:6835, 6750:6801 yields -1.69 angstrom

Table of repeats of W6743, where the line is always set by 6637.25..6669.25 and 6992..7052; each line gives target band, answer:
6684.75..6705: 0.02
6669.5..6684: 0.17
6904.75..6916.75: -0.05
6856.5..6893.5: -0.09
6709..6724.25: -0.04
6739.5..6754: -0.06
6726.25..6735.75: 0.01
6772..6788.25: -0.03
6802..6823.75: 0.00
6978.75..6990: 0.06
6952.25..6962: -0.01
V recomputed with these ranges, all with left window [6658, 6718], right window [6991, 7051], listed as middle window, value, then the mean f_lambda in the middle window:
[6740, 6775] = -3.0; 18.5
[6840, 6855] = -1.3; 18.7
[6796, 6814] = -1.1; 18.1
